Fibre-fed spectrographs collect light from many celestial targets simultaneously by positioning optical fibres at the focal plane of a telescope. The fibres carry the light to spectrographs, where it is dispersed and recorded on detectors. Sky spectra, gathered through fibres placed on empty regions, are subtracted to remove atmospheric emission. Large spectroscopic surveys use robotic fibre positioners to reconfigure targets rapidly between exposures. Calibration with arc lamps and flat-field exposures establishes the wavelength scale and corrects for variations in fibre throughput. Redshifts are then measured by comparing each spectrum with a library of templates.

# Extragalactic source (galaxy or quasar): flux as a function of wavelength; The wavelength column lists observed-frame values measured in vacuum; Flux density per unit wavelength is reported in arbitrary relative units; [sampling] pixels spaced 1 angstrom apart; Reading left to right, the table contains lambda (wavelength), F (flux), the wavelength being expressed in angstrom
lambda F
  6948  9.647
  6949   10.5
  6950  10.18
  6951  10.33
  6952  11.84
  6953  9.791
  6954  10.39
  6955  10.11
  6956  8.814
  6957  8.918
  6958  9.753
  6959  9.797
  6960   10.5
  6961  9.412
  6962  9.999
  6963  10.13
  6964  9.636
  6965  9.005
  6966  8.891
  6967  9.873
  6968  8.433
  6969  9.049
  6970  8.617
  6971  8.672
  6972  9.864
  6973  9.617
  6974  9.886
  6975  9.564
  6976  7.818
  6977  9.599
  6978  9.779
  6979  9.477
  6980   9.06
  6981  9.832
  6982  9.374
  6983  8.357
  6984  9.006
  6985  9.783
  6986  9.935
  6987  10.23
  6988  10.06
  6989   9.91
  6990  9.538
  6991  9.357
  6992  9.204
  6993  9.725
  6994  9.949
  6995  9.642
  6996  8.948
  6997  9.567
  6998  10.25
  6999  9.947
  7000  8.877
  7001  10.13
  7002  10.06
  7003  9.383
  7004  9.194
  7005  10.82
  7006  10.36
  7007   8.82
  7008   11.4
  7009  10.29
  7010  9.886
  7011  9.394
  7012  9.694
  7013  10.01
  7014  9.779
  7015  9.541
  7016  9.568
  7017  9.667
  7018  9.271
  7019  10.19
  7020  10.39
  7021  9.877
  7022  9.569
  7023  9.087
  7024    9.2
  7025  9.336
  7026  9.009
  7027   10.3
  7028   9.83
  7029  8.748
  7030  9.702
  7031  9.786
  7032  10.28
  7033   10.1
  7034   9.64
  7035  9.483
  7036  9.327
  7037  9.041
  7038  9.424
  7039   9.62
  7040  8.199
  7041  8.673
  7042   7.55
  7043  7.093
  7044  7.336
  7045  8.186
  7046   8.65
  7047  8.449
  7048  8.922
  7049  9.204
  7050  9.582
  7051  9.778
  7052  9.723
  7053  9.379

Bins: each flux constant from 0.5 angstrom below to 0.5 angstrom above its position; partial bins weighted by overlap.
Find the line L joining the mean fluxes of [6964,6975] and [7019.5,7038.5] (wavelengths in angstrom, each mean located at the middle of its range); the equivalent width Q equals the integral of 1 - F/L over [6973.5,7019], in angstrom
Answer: -1.3 angstrom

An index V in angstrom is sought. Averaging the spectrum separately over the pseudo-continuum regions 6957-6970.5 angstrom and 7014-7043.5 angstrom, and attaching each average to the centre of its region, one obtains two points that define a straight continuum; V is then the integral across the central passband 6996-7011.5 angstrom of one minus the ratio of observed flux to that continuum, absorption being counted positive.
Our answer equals -0.8 angstrom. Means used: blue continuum 9.45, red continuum 9.37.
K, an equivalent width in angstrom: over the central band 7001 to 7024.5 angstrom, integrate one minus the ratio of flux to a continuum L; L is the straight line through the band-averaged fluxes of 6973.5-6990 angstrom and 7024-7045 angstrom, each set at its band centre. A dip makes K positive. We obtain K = -1.4 angstrom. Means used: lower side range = 9.48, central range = 9.81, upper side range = 9.1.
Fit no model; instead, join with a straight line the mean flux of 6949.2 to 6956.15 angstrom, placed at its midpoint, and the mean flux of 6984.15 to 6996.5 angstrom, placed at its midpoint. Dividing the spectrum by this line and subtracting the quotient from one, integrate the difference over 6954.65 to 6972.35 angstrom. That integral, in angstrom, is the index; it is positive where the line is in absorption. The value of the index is 1.2 angstrom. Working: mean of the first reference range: 10.3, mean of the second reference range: 9.67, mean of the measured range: 9.41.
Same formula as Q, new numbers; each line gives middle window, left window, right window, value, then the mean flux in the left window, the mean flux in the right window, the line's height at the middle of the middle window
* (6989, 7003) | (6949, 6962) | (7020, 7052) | -0.08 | 10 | 9.16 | 9.58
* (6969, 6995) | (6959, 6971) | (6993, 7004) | 0.23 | 9.4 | 9.66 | 9.53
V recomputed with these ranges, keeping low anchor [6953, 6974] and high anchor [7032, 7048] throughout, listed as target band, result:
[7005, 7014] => -1.0 angstrom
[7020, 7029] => -0.6 angstrom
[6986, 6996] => -0.5 angstrom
